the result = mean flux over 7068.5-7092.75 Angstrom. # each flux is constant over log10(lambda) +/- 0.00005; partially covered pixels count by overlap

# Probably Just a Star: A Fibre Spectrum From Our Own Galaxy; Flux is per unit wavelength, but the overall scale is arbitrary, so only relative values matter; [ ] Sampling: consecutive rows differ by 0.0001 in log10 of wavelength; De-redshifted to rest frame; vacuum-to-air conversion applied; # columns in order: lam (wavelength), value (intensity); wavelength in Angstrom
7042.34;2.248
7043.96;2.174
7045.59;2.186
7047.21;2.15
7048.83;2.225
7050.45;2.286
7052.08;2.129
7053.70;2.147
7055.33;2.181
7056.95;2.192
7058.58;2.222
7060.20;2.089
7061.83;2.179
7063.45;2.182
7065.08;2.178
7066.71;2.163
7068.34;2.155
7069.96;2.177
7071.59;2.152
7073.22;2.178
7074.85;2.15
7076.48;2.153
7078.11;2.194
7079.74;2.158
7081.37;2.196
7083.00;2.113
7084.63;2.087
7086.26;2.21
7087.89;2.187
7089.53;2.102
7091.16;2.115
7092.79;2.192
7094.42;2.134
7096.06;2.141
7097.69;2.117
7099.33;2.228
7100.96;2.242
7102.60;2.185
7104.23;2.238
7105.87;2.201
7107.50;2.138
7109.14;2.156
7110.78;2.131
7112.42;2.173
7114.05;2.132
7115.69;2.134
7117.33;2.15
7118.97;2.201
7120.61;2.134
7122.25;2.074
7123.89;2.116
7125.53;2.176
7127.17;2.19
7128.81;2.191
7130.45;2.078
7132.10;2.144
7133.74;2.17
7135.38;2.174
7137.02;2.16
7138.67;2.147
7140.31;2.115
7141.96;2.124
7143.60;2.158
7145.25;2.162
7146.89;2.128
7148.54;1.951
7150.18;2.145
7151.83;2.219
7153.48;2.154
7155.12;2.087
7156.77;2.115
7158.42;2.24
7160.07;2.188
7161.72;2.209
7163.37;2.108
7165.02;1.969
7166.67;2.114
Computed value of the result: 2.16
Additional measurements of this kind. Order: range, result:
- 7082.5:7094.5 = 2.14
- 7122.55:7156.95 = 2.14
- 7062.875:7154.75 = 2.15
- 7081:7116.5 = 2.16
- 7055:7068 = 2.17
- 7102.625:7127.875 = 2.16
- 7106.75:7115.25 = 2.14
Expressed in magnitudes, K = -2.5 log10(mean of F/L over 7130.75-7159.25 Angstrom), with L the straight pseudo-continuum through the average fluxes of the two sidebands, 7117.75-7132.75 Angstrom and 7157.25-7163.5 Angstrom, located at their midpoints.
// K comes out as 0.02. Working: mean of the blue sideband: 2.14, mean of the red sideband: 2.19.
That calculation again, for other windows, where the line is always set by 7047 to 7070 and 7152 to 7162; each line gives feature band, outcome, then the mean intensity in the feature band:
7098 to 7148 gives 0.01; 2.16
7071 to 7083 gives 0.01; 2.16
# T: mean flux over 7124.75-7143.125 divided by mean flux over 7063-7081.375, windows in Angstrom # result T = 0.99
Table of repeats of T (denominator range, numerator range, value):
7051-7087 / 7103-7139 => 1.00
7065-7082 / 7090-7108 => 1.00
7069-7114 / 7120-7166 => 0.99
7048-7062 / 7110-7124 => 0.98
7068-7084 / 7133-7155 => 0.99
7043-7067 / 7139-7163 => 0.98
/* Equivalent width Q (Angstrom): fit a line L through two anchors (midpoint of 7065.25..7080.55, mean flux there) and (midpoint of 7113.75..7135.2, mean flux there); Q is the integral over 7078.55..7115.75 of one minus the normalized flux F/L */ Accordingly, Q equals -0.1 Angstrom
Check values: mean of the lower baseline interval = 2.16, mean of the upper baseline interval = 2.15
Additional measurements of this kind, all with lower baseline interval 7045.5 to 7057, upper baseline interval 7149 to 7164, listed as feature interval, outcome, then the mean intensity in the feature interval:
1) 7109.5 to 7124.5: 0.2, 2.14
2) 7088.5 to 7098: 0.2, 2.14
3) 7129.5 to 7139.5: 0.1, 2.15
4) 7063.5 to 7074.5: 0.1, 2.17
